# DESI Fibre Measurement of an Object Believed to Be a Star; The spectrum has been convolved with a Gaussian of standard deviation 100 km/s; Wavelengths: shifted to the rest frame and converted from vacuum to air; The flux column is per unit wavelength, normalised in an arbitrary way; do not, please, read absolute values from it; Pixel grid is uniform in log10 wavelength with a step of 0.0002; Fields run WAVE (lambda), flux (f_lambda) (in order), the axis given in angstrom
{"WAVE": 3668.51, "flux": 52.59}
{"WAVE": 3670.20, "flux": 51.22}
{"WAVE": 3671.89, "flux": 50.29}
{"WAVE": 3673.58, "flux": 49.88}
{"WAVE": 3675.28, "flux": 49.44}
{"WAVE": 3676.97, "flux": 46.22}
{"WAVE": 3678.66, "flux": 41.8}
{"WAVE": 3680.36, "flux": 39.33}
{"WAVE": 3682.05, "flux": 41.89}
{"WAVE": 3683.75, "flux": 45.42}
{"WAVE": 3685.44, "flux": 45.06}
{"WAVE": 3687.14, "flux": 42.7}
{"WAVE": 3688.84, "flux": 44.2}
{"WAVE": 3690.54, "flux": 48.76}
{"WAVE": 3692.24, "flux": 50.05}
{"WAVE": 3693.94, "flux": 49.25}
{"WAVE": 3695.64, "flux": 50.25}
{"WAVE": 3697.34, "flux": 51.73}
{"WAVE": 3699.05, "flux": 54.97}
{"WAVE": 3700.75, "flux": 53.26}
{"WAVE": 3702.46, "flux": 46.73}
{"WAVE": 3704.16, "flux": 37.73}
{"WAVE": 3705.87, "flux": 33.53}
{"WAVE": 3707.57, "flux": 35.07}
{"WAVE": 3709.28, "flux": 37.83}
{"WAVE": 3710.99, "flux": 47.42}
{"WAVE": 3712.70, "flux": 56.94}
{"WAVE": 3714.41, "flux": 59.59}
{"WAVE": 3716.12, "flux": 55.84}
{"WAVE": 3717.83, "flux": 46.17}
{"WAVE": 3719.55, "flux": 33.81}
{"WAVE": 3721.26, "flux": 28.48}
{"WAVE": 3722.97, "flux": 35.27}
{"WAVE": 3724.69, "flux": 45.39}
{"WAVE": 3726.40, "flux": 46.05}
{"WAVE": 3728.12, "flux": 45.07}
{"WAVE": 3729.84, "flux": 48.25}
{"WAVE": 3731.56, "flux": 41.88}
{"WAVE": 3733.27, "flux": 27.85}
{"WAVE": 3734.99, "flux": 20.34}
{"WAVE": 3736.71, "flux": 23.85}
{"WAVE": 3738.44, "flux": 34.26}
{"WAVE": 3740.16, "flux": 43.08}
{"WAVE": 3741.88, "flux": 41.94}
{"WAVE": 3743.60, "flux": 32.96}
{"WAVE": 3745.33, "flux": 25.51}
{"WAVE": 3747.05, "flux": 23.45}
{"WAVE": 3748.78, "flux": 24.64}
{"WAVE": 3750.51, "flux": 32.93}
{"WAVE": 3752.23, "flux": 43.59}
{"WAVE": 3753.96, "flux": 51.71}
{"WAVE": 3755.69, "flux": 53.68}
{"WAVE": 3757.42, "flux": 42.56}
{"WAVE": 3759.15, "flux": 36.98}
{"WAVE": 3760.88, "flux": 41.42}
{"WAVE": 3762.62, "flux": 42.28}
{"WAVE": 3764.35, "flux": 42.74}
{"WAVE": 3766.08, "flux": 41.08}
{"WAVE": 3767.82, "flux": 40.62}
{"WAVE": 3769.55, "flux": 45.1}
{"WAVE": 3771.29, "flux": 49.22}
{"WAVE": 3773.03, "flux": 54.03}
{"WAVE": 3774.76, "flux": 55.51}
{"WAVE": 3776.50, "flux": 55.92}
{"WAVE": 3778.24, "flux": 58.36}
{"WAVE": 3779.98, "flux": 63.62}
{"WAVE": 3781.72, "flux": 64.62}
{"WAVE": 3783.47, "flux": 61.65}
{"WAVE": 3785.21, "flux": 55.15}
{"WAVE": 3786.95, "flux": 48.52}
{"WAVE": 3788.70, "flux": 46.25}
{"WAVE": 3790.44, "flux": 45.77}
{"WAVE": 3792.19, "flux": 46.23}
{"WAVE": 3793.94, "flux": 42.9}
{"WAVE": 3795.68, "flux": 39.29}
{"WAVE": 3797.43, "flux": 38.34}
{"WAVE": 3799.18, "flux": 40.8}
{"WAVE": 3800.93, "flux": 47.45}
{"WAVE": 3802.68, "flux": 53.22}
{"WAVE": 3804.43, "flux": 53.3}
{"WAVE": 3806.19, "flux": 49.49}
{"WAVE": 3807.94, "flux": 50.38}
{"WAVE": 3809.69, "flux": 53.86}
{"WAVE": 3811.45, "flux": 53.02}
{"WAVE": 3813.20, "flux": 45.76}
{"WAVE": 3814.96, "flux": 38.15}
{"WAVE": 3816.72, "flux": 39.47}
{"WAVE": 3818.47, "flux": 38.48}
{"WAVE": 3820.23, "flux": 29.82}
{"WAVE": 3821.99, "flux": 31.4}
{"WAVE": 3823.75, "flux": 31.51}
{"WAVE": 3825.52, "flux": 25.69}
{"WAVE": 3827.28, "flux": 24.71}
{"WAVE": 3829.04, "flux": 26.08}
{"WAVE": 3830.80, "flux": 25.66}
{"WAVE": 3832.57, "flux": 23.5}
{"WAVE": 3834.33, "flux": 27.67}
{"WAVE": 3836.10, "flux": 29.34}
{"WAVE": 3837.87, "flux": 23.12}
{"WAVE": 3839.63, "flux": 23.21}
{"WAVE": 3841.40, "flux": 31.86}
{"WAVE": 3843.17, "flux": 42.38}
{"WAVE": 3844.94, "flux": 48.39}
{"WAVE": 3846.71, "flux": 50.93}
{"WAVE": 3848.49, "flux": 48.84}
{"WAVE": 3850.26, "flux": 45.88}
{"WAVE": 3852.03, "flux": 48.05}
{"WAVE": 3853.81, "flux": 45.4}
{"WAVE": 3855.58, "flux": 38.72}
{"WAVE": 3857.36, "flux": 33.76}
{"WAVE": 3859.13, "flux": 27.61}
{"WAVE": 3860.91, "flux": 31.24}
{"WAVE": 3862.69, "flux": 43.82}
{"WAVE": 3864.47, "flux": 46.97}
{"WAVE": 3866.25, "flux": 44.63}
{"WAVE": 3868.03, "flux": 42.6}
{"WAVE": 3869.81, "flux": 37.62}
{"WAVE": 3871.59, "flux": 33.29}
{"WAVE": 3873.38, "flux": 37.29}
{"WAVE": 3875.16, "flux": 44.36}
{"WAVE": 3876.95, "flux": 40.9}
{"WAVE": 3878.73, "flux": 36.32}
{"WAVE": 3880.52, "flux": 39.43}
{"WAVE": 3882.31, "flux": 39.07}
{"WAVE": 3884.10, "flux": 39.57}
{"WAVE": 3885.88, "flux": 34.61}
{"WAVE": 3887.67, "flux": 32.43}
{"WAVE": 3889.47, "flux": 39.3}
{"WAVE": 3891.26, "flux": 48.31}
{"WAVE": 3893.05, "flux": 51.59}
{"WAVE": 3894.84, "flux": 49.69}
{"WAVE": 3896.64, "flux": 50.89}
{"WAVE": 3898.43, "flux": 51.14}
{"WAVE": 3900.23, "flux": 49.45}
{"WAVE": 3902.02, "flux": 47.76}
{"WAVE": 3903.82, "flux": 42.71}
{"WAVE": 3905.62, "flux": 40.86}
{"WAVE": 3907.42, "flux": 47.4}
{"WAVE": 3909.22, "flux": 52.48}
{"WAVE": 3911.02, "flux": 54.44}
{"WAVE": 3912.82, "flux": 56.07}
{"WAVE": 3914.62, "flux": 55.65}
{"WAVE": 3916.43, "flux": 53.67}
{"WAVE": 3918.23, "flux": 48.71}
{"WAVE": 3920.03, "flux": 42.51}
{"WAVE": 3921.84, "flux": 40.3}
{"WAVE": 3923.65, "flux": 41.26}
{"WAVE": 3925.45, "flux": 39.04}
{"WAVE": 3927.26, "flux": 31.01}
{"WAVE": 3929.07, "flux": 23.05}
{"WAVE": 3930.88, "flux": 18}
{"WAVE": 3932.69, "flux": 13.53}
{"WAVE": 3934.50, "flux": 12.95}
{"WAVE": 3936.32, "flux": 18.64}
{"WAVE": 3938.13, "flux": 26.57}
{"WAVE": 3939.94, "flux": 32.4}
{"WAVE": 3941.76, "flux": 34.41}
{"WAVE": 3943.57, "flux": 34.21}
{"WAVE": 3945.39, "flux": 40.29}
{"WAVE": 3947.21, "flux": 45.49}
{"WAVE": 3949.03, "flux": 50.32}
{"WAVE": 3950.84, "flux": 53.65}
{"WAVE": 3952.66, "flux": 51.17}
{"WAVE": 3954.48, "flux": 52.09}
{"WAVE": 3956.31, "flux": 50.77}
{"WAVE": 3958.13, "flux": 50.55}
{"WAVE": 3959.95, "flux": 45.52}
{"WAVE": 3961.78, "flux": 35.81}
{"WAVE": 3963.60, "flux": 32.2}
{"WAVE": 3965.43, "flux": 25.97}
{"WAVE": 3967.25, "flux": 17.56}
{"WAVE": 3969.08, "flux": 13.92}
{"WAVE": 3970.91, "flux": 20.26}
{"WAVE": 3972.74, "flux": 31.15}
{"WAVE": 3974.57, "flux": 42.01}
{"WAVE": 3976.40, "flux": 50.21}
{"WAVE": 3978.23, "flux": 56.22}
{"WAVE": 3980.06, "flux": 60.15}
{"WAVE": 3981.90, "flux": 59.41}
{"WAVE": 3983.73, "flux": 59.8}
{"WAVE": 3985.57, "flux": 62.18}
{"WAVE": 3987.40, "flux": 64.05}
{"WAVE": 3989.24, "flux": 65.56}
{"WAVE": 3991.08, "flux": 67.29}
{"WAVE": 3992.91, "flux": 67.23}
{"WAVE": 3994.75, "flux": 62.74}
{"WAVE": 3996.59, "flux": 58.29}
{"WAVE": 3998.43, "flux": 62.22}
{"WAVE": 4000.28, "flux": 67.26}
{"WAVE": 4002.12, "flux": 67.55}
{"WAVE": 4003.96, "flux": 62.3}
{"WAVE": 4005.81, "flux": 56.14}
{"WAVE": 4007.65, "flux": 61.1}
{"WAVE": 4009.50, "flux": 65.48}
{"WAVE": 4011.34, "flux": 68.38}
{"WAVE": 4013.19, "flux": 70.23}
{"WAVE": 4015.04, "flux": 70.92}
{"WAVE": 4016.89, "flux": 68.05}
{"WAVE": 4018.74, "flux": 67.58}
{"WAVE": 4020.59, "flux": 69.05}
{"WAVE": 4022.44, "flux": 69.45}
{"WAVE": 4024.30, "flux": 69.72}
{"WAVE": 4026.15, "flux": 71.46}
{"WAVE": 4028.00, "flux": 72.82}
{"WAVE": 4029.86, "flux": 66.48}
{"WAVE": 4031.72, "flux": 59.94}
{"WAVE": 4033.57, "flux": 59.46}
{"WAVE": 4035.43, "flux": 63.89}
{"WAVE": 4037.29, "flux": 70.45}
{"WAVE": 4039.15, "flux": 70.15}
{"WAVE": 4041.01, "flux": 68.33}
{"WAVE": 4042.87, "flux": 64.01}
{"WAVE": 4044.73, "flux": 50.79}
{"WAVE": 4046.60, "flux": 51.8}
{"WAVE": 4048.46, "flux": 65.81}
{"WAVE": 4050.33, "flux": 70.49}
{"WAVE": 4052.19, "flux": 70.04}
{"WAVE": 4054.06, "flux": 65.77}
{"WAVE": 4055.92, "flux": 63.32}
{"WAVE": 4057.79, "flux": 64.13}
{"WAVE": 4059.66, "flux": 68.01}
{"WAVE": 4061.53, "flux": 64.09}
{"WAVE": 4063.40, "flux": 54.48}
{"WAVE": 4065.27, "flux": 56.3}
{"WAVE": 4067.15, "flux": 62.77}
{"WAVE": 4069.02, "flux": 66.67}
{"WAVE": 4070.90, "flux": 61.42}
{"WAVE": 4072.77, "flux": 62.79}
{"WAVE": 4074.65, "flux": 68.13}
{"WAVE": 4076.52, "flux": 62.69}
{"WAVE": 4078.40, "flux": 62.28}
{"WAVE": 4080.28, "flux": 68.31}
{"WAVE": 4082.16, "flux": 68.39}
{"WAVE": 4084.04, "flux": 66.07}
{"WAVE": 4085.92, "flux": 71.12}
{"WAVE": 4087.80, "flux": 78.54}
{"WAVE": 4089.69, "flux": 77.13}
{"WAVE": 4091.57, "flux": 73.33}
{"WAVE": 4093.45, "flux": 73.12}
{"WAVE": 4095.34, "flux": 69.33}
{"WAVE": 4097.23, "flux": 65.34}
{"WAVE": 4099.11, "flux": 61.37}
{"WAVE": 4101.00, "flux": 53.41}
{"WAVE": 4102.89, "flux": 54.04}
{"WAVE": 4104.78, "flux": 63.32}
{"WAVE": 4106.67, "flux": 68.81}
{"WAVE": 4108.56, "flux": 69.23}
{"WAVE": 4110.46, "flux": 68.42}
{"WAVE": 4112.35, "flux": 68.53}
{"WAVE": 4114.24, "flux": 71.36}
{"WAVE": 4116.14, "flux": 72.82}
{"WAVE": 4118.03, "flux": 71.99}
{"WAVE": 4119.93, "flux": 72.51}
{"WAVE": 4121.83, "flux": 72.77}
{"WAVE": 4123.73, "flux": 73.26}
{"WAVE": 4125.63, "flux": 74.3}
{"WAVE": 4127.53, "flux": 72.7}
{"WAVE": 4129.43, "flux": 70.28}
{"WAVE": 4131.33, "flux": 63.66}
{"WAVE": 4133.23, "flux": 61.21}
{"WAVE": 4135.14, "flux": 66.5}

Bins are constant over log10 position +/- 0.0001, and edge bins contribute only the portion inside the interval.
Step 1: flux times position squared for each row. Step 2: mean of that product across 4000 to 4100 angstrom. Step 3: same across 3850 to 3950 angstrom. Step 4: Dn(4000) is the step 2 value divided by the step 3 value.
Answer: 1.78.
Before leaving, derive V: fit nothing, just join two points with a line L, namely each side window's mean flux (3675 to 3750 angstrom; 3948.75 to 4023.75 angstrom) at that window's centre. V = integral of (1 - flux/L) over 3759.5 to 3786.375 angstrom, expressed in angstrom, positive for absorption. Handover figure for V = -4.0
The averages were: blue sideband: 41.5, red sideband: 54.6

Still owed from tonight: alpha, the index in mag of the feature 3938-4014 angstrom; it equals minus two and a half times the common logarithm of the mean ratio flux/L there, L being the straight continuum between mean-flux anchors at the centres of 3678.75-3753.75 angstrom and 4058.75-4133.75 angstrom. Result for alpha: 0.18 mag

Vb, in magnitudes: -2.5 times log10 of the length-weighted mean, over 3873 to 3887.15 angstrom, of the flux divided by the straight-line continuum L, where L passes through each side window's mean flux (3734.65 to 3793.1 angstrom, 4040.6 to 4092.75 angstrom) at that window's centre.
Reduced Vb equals 0.32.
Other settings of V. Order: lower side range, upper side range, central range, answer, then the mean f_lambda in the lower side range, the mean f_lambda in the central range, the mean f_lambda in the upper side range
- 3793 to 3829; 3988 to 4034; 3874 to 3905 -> 4.6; 41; 43.3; 65.9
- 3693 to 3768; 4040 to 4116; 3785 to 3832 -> 5.3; 41.1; 41.2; 65.4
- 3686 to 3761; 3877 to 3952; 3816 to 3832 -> 4.3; 41.5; 30.1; 40.5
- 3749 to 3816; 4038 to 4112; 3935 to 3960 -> 7.1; 47.8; 41.3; 65.3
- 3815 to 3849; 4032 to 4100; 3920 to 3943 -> 9.0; 32.7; 28.3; 65.5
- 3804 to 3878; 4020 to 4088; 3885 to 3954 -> 9.8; 38.2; 41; 65.2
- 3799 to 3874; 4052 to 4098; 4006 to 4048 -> -3.4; 38.7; 65.7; 66.5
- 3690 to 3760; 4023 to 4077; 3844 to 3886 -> 8.5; 41.4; 40.9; 64.4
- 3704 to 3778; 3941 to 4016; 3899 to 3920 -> -0.5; 41.2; 49.6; 51.6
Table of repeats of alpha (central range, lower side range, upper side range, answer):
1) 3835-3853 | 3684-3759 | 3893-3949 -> 0.045 mag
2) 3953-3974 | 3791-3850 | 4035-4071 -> 0.476 mag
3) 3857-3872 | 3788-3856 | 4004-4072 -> 0.166 mag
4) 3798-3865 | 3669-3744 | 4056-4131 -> 0.304 mag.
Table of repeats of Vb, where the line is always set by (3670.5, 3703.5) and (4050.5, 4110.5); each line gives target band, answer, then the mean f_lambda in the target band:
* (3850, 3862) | 0.40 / 38.4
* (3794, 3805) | 0.17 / 45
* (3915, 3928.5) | 0.35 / 42.4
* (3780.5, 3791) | -0.05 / 54.2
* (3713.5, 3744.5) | 0.24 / 39.5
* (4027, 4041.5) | -0.05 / 66.4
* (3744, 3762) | 0.32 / 37.6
